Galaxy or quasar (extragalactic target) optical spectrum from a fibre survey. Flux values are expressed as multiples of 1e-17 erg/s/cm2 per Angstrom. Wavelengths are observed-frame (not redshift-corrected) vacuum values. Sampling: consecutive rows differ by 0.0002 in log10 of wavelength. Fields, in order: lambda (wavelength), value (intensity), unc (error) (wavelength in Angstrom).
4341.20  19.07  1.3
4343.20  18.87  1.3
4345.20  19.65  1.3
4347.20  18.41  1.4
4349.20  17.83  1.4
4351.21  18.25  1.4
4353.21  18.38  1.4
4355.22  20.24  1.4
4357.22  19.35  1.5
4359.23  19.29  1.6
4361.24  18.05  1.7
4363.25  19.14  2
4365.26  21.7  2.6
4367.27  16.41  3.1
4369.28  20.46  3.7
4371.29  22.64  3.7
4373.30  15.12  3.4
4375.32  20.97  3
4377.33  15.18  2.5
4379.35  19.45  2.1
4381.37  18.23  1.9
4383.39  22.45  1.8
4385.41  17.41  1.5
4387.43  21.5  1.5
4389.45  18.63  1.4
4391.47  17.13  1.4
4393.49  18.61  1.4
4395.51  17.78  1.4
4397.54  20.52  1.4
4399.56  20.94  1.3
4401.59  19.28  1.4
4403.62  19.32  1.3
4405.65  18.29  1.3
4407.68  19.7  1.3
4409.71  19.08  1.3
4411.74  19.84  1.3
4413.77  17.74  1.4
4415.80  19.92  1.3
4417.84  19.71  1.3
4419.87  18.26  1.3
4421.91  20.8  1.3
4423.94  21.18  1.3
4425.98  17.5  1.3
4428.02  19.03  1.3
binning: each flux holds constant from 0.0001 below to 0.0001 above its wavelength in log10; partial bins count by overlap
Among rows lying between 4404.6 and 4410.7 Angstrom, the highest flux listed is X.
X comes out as 19.7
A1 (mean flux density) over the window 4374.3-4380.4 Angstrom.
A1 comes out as 18.5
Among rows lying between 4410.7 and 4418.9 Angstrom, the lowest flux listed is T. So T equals 17.74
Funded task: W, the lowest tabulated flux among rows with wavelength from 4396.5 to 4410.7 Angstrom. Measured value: 18.29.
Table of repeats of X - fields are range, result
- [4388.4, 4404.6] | 20.94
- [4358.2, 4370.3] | 21.7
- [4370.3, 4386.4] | 22.64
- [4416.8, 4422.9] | 20.8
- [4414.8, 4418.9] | 19.92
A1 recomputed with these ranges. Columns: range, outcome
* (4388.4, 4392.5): 17.9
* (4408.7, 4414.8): 18.9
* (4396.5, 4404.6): 20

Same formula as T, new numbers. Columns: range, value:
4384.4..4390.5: 17.41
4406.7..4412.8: 19.08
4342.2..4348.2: 18.41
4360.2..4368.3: 16.41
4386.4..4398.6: 17.13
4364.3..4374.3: 15.12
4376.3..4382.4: 15.18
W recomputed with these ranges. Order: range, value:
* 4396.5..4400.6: 20.52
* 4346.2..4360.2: 17.83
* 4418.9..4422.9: 18.26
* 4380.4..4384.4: 18.23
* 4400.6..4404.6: 19.28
